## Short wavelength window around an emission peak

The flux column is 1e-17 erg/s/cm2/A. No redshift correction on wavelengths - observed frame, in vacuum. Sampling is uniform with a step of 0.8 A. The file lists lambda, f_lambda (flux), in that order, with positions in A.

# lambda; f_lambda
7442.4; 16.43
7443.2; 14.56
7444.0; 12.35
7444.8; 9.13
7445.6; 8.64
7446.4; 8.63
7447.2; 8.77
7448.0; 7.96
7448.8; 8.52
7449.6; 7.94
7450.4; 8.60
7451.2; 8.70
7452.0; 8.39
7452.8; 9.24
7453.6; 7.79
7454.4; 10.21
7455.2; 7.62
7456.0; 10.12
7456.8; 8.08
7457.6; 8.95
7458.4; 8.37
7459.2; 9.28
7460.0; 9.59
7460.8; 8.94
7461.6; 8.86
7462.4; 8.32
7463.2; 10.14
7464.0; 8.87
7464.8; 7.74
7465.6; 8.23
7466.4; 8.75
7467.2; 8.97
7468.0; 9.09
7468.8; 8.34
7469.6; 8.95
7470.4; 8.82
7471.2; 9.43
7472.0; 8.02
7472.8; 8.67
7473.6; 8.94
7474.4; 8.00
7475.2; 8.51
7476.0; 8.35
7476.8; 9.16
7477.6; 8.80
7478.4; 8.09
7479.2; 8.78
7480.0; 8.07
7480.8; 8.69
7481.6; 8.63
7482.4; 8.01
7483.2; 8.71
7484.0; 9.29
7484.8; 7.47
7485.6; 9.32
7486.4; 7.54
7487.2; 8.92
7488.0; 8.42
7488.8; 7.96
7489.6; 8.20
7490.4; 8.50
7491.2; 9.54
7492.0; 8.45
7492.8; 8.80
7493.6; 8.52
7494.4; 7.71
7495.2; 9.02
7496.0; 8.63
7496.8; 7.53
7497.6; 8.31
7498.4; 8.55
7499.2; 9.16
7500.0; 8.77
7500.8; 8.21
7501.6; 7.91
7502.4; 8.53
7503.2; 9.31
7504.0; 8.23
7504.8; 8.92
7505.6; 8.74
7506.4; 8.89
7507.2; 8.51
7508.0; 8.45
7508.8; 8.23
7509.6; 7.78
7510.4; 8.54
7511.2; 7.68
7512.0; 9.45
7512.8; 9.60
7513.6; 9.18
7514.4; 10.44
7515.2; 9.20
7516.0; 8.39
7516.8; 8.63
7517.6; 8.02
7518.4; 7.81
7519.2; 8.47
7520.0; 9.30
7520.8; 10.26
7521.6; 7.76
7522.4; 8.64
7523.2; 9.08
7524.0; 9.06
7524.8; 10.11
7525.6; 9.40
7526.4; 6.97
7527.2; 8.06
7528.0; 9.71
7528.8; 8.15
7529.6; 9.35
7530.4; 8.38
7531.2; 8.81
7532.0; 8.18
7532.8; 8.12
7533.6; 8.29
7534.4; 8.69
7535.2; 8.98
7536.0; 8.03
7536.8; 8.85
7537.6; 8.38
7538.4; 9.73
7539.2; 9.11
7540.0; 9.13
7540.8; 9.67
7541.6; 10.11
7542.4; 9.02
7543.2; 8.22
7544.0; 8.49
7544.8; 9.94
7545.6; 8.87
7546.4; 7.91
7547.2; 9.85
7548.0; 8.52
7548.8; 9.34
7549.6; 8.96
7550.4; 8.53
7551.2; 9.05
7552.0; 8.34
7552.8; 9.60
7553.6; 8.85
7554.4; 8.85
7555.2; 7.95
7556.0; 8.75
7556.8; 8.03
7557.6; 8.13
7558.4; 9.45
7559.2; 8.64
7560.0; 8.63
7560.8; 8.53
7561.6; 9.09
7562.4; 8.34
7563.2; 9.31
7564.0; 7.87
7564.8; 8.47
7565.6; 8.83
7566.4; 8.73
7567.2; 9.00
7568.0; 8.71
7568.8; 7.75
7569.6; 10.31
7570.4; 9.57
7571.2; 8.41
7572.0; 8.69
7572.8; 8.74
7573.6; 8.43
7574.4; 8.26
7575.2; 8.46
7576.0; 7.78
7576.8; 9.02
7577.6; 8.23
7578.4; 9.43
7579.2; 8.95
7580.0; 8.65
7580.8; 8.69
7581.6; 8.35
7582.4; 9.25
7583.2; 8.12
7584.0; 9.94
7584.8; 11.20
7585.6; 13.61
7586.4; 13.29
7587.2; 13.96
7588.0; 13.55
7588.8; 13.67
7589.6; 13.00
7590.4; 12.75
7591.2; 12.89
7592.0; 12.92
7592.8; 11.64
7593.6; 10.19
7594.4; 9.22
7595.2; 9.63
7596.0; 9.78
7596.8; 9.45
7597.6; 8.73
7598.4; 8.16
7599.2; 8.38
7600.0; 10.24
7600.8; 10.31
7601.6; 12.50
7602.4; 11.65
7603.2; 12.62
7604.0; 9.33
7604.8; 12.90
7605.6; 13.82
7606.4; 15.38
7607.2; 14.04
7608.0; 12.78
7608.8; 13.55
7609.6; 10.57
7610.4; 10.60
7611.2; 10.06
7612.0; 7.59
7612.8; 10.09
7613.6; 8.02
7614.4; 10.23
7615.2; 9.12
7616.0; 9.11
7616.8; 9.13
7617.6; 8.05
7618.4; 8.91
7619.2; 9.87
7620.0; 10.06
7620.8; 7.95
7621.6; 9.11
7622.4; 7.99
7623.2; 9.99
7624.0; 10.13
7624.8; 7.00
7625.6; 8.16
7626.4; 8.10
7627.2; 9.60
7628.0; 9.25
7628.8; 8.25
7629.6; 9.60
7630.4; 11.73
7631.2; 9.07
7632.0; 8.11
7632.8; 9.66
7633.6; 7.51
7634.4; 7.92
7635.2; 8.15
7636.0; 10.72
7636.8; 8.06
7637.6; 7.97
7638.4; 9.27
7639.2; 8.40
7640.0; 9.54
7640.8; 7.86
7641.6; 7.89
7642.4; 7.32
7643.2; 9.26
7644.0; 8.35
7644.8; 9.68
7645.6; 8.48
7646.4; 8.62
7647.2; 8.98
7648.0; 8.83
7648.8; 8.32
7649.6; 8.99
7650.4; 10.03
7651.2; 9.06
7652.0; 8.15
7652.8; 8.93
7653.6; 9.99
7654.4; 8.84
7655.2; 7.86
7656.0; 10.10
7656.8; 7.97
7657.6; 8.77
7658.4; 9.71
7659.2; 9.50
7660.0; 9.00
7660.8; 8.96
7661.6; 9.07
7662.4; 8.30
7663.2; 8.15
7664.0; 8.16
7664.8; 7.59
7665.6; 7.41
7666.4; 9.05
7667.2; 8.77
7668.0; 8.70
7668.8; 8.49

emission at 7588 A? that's [S II]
